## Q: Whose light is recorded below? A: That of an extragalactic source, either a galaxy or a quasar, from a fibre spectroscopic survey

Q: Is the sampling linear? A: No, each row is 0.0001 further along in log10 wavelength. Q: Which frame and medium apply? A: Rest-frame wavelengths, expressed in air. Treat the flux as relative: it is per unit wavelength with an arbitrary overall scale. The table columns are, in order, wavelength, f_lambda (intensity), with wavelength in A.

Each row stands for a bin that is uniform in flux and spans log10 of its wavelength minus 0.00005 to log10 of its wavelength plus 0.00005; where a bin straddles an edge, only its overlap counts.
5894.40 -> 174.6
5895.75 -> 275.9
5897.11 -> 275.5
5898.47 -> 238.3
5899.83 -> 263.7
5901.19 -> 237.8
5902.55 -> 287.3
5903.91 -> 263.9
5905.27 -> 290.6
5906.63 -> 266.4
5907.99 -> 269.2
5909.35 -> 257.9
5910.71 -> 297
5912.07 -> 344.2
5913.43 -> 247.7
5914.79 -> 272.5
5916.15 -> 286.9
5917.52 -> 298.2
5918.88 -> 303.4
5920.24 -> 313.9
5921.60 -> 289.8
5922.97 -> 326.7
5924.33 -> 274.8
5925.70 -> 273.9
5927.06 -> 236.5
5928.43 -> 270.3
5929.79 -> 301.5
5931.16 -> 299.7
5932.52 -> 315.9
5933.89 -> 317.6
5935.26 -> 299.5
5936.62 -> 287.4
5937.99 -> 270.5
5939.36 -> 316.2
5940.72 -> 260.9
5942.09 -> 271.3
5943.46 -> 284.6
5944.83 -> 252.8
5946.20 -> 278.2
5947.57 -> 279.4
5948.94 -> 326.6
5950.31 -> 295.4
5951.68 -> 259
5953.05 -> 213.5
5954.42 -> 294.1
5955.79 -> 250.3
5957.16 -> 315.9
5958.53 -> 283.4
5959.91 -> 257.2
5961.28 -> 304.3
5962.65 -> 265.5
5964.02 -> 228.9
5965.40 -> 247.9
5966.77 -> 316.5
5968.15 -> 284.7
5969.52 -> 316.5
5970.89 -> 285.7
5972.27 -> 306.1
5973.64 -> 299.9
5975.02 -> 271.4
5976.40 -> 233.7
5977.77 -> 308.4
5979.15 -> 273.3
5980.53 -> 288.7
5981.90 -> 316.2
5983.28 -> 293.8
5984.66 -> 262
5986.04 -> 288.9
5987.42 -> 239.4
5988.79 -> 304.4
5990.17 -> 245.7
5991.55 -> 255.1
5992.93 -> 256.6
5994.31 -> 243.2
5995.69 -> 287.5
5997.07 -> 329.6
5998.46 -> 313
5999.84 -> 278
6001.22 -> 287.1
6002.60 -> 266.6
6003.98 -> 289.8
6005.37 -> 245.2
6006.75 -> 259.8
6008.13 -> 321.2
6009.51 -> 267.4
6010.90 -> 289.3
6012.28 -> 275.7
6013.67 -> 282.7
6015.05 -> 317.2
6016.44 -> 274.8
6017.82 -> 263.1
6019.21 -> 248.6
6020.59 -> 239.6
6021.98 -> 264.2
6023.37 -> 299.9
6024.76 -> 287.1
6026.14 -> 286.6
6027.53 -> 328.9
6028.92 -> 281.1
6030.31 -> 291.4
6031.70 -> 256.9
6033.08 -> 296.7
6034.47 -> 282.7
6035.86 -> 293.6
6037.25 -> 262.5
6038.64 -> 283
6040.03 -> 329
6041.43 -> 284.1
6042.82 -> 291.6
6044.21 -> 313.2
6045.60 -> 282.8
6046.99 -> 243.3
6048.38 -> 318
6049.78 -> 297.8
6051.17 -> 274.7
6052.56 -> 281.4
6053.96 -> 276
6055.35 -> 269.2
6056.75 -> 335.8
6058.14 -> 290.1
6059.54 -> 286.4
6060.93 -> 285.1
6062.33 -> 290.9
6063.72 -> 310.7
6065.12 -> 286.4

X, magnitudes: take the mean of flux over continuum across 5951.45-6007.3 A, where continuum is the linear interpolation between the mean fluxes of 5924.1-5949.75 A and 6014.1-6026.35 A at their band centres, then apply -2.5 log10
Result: 0.01 mag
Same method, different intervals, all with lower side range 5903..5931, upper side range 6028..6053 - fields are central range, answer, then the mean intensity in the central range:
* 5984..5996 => 0.087 mag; 264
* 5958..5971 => 0.027 mag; 279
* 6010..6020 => 0.033 mag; 278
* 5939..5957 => 0.036 mag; 276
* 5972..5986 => 0.004 mag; 285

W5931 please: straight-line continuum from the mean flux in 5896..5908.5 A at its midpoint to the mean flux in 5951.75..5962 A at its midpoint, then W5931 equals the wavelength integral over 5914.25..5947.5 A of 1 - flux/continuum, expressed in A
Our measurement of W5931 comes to -2.2 A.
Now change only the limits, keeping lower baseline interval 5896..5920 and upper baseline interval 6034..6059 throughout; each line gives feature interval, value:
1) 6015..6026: 0.6 A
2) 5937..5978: 0.4 A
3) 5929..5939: -0.7 A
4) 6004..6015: 0.2 A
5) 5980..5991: 0.2 A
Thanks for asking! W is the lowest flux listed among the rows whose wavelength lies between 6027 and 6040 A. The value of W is 256.9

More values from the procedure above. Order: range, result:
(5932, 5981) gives 213.5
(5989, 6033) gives 239.6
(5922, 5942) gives 236.5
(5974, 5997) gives 233.7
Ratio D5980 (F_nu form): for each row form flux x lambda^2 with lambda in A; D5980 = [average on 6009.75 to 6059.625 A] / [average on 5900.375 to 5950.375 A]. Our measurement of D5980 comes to 1.04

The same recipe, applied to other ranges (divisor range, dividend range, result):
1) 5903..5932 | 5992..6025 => 1.01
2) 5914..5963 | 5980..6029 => 1.01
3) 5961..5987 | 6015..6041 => 1.02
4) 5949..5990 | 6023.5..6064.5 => 1.06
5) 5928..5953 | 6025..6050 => 1.05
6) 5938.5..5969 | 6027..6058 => 1.08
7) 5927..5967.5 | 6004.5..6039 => 1.02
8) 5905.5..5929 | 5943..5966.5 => 0.97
